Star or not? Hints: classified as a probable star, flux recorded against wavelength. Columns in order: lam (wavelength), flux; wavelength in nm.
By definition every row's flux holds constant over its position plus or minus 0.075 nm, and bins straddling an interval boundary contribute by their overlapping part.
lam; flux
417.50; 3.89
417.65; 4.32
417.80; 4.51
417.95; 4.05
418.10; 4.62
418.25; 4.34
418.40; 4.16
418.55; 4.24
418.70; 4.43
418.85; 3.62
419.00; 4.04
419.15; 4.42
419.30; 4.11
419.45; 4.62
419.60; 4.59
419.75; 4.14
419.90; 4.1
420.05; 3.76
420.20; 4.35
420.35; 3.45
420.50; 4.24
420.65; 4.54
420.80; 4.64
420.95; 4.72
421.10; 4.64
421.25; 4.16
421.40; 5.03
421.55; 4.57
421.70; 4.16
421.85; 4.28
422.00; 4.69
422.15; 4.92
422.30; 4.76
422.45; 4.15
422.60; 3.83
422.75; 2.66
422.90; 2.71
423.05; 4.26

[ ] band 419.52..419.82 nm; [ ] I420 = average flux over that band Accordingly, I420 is 4.37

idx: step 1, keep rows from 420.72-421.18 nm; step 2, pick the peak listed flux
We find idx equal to 4.72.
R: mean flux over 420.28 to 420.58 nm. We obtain 3.86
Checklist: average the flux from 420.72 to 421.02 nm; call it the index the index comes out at 4.68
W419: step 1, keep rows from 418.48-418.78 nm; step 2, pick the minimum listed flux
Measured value 4.24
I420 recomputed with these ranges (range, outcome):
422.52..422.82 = 3.27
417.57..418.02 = 4.29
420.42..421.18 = 4.55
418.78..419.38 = 4.06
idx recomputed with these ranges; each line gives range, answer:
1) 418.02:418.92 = 4.62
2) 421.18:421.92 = 5.03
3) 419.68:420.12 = 4.14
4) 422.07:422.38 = 4.92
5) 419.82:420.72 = 4.54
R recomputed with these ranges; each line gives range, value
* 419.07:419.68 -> 4.43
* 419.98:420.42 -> 3.86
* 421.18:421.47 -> 4.6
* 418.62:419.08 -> 4.04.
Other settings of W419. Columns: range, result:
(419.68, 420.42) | 3.45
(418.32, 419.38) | 3.62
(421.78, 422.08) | 4.28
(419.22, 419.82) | 4.11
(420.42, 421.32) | 4.16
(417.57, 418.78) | 4.05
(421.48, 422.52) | 4.15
